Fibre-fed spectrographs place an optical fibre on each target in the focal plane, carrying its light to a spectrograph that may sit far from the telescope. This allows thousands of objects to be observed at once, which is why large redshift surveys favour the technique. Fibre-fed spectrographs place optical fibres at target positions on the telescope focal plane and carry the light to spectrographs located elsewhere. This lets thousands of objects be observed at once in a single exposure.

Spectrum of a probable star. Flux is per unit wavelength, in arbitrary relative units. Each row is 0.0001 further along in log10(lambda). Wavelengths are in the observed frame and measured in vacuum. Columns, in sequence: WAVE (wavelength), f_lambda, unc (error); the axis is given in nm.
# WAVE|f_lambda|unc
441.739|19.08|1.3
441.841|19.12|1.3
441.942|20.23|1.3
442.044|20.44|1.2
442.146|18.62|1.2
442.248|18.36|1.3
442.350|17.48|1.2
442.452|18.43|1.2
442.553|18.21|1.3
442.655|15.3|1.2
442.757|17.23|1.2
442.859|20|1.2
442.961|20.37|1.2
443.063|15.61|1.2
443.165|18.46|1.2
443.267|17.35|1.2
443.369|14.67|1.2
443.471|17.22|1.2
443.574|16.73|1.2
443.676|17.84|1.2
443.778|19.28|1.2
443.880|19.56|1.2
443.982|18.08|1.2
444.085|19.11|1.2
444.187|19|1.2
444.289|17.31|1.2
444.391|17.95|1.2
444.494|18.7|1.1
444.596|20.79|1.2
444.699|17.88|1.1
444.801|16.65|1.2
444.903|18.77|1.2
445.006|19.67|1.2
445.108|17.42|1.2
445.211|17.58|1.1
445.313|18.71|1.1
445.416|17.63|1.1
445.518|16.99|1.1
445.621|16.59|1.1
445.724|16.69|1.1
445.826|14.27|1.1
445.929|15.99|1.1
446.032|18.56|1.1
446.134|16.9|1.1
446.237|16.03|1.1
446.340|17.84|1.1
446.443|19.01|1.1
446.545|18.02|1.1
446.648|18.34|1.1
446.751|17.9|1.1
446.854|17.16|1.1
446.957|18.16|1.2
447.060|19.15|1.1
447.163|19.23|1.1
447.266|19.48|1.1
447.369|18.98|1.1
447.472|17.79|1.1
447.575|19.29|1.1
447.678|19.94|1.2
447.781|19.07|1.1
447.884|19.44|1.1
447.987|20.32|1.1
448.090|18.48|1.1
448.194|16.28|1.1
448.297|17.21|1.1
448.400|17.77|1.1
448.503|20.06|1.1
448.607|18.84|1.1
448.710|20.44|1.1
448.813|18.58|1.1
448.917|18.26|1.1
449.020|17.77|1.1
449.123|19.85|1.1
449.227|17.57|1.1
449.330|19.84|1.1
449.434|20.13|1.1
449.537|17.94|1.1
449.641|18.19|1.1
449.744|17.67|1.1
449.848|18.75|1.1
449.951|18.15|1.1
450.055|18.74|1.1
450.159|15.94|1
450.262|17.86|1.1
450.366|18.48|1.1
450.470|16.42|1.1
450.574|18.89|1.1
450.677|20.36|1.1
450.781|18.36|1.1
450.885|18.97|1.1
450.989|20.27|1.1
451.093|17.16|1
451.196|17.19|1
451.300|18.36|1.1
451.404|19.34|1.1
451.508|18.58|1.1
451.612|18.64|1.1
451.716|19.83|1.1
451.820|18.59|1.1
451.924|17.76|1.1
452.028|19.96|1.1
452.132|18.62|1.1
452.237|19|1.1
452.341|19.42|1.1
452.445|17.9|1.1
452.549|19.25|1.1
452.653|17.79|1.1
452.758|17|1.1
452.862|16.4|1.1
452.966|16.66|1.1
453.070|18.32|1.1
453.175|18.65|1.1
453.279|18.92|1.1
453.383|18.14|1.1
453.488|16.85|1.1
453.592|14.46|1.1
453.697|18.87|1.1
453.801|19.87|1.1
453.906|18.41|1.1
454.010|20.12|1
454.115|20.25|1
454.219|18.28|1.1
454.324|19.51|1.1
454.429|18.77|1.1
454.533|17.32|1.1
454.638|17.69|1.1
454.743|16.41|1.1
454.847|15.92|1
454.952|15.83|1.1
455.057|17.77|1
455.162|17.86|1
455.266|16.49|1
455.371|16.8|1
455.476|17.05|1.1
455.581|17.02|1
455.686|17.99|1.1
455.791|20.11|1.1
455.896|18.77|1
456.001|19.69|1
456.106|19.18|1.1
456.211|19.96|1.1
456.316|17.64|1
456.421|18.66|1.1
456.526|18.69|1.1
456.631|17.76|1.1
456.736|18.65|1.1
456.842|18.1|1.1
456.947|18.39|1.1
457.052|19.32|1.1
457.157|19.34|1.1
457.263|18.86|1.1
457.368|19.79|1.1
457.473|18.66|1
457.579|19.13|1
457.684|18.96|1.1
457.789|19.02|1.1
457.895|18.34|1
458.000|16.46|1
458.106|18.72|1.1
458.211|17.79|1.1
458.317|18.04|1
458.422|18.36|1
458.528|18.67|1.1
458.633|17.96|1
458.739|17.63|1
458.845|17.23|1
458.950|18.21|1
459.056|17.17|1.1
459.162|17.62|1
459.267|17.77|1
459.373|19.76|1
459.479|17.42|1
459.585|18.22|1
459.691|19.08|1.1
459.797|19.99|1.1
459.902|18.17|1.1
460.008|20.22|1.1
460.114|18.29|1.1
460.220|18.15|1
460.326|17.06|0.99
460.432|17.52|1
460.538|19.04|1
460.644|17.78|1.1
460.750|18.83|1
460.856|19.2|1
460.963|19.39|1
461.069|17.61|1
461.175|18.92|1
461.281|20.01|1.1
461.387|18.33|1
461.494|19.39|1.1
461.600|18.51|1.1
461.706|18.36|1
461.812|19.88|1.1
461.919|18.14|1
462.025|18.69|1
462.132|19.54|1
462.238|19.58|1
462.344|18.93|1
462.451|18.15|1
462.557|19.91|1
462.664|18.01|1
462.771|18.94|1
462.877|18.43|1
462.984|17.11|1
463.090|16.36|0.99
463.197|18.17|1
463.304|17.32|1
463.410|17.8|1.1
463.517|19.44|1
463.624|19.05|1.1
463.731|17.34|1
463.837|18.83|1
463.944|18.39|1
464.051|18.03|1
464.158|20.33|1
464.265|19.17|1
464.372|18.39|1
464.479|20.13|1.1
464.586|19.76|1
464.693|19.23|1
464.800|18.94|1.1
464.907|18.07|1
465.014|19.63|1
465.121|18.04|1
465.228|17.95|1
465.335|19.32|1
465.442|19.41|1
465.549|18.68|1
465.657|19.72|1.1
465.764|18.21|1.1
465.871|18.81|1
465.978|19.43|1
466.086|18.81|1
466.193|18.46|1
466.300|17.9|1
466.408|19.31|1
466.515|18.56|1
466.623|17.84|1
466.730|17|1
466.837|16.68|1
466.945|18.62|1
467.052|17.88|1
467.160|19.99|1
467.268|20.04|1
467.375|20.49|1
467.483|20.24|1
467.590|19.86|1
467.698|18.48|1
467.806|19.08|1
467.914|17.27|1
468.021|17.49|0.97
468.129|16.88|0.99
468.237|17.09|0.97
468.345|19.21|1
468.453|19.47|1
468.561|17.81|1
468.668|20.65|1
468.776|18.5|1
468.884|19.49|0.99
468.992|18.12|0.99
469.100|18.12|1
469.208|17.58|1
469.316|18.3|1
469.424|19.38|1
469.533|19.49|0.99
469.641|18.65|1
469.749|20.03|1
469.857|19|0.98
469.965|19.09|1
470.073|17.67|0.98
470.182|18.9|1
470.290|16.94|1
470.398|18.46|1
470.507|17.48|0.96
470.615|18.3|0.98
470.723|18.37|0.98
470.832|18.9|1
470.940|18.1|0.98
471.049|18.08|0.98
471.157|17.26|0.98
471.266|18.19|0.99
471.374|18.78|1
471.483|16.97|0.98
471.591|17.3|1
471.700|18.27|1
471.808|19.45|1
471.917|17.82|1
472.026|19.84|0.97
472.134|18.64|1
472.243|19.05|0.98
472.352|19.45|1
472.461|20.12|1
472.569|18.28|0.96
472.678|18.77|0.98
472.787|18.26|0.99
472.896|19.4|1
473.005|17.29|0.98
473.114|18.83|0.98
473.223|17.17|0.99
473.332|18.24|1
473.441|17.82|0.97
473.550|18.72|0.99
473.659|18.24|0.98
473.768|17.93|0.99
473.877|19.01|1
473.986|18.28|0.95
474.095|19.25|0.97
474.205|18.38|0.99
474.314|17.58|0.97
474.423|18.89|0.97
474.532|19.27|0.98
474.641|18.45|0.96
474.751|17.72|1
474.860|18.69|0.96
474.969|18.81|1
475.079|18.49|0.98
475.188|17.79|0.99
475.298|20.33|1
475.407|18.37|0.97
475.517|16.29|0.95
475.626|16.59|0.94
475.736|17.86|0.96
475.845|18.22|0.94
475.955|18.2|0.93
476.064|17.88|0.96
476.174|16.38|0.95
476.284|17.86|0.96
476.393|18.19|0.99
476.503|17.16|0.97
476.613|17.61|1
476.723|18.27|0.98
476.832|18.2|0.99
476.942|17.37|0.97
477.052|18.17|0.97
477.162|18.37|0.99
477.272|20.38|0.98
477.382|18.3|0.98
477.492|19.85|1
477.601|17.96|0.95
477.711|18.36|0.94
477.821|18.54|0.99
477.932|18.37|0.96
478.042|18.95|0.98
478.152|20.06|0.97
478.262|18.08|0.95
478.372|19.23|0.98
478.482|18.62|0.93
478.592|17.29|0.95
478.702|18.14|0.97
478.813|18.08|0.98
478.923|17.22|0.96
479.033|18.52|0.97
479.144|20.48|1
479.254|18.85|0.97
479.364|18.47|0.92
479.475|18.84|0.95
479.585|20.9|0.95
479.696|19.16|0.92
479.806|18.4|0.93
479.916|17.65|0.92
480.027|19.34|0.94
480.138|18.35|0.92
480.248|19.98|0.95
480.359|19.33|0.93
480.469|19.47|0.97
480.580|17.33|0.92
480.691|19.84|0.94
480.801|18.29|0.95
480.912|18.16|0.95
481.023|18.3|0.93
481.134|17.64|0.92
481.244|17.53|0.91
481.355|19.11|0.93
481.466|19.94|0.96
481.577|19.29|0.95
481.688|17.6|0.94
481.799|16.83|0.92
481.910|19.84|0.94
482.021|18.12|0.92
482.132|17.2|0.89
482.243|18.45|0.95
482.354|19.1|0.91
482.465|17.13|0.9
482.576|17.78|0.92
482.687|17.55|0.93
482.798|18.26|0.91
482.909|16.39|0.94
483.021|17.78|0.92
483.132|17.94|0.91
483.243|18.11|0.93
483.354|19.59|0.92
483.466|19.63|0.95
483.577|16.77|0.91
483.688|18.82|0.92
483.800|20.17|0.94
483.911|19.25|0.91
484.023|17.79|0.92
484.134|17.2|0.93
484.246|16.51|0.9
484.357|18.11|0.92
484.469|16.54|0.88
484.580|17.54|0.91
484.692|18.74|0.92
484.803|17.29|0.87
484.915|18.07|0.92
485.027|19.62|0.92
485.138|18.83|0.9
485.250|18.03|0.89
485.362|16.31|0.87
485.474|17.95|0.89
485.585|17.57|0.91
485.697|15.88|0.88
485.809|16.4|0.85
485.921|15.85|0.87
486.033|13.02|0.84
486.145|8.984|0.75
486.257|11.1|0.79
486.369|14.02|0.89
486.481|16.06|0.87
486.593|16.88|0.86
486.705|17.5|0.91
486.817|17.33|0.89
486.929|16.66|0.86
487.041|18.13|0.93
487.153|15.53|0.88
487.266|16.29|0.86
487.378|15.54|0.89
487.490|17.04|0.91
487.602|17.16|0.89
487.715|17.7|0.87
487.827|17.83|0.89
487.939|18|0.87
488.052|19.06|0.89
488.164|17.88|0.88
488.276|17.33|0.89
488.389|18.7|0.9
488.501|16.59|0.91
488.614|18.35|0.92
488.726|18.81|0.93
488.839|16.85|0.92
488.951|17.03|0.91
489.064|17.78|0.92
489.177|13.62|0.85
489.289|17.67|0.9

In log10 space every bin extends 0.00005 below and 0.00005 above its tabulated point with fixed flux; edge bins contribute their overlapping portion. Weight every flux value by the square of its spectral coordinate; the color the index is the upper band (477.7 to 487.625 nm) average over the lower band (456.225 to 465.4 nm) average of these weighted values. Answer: 1.05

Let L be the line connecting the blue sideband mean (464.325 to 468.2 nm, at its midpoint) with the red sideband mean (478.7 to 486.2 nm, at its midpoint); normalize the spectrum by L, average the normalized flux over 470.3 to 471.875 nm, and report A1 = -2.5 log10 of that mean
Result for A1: 0.025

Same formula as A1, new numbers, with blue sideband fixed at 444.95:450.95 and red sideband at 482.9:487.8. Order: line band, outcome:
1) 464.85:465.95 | -0.07 mag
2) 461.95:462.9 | -0.07 mag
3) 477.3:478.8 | -0.08 mag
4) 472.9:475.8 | -0.05 mag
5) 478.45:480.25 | -0.09 mag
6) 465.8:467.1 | -0.04 mag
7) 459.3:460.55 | -0.04 mag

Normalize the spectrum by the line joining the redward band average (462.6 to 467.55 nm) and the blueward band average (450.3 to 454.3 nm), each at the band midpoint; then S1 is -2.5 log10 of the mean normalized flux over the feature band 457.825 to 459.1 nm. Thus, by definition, 0.04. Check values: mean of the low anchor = 18.4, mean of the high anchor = 18.7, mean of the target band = 17.9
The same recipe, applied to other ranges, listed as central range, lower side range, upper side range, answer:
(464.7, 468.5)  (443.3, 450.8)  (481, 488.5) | -0.05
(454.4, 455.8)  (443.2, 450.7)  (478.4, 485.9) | 0.06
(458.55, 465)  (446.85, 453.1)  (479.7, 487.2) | -0.02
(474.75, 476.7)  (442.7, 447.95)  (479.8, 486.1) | 0.01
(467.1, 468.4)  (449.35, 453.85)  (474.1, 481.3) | -0.03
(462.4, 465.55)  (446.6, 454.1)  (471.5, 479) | -0.01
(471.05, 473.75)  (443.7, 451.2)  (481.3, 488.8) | -0.04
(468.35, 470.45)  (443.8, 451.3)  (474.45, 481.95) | -0.02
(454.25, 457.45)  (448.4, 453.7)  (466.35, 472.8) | 0.01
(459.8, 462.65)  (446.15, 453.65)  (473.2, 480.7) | -0.02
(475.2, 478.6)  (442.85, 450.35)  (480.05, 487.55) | -0.04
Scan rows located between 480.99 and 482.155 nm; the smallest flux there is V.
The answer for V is 16.83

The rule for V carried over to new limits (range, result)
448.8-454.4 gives 14.46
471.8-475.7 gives 16.29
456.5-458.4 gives 16.46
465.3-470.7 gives 16.68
